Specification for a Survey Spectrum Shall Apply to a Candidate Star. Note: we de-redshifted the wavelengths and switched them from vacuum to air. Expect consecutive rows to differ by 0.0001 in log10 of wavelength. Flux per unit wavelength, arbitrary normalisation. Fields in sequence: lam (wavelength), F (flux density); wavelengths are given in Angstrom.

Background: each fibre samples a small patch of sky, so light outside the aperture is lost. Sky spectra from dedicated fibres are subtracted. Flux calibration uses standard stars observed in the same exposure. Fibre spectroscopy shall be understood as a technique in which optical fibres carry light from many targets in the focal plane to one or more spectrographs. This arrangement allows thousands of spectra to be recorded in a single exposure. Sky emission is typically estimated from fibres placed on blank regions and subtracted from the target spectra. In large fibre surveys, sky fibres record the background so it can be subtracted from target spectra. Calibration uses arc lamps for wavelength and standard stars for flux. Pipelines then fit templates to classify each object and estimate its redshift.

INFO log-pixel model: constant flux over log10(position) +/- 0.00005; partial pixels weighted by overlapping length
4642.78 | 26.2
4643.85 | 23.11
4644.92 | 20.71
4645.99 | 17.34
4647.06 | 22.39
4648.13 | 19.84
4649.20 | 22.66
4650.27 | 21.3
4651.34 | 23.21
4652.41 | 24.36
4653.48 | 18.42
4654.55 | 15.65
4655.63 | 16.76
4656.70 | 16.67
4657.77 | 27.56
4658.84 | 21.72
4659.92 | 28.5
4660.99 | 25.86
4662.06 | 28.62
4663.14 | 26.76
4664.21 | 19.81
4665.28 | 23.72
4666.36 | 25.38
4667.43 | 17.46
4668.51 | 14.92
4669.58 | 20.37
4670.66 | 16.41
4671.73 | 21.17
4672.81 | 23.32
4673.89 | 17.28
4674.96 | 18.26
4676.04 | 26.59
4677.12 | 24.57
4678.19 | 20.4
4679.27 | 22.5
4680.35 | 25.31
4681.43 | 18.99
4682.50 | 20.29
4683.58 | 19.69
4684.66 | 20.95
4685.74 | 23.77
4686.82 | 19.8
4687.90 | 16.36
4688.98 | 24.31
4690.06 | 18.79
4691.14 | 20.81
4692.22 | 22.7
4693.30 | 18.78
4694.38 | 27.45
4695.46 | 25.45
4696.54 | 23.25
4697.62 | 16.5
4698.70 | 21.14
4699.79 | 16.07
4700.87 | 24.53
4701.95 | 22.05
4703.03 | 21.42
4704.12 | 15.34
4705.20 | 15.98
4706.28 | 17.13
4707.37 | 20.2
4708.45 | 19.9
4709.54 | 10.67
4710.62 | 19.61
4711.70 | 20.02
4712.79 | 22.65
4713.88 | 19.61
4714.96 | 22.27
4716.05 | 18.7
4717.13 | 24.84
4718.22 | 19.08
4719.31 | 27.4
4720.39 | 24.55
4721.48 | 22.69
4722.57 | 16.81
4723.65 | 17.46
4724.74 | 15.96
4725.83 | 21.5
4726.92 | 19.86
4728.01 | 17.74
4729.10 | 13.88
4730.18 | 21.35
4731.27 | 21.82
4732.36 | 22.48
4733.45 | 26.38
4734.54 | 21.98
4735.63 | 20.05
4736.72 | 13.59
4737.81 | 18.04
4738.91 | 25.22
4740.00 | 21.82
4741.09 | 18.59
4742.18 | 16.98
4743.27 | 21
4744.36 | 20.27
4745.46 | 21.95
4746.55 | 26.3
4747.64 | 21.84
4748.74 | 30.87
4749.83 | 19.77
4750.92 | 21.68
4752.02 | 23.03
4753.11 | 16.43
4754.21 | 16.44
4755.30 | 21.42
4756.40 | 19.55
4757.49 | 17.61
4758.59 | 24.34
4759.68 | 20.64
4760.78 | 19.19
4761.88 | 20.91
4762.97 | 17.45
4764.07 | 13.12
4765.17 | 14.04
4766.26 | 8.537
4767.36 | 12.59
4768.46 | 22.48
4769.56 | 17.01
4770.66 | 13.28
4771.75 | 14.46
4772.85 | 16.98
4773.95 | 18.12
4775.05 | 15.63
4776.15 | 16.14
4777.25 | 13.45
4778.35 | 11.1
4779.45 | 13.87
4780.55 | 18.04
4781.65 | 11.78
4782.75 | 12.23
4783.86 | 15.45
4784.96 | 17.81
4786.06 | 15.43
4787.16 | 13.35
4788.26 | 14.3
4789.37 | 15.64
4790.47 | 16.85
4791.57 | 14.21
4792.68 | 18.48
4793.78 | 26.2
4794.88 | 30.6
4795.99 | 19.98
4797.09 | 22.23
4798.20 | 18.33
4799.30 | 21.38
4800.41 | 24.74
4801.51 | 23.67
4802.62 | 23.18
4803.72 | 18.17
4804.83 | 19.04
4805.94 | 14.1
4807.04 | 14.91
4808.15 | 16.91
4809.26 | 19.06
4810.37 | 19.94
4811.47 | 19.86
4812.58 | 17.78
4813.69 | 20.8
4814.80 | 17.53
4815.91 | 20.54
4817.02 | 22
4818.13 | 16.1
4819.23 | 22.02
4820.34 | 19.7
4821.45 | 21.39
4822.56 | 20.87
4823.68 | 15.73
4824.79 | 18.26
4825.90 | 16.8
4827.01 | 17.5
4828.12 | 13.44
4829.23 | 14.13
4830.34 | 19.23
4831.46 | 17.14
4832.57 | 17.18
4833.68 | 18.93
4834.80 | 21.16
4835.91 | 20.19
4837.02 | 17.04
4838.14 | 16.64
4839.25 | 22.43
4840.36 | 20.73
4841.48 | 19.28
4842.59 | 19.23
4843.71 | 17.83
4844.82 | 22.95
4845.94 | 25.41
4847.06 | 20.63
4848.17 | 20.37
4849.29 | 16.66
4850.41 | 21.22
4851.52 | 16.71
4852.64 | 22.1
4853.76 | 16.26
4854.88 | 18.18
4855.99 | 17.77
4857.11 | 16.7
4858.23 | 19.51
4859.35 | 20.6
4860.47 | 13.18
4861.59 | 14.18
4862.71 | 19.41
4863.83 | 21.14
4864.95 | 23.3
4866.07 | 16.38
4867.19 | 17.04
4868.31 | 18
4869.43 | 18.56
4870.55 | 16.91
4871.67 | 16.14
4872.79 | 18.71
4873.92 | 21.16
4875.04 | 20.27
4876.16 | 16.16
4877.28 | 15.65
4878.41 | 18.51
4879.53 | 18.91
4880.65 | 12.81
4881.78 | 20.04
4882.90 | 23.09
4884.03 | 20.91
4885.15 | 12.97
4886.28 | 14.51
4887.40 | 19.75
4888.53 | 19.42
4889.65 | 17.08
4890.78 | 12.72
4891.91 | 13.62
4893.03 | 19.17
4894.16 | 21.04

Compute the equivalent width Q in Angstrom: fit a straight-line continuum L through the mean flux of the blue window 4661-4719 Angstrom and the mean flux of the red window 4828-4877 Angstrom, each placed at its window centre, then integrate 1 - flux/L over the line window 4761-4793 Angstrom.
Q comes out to 7.2 Angstrom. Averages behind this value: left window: 20.9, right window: 18.7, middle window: 15.3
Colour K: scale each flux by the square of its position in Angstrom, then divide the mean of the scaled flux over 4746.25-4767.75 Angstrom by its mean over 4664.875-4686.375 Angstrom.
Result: 0.9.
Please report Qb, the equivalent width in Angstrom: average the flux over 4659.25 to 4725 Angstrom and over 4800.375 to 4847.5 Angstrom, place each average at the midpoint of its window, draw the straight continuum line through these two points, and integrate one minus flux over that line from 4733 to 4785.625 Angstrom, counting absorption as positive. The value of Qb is 4.7 Angstrom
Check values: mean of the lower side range 21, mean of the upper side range 19.1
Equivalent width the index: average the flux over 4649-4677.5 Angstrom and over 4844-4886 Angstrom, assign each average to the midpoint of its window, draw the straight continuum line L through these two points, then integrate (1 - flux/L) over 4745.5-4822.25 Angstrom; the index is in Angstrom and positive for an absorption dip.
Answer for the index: 5.3 Angstrom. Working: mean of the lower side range 21.7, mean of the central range 18.5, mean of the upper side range 18.6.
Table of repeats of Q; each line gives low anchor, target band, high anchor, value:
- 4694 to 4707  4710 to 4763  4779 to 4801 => -3.3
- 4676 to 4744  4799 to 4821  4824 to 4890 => -0.5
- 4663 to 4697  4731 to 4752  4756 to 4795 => -3.9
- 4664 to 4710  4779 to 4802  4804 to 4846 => 1.0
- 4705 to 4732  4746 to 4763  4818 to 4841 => -1.6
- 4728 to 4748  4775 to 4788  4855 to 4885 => 3.5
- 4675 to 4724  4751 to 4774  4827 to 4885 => 2.7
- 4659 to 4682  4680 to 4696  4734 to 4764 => 0.2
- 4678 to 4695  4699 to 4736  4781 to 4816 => 0.9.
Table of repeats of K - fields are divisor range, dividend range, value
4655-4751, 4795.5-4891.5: 0.94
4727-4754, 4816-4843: 0.93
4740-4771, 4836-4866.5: 1.03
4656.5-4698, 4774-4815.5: 0.86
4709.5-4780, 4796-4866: 1.03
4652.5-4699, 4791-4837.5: 0.95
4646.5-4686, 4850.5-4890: 0.91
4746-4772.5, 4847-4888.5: 1.01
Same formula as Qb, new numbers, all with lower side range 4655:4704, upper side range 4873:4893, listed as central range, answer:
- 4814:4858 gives -1.1 Angstrom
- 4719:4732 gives 0.4 Angstrom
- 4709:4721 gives 0.0 Angstrom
